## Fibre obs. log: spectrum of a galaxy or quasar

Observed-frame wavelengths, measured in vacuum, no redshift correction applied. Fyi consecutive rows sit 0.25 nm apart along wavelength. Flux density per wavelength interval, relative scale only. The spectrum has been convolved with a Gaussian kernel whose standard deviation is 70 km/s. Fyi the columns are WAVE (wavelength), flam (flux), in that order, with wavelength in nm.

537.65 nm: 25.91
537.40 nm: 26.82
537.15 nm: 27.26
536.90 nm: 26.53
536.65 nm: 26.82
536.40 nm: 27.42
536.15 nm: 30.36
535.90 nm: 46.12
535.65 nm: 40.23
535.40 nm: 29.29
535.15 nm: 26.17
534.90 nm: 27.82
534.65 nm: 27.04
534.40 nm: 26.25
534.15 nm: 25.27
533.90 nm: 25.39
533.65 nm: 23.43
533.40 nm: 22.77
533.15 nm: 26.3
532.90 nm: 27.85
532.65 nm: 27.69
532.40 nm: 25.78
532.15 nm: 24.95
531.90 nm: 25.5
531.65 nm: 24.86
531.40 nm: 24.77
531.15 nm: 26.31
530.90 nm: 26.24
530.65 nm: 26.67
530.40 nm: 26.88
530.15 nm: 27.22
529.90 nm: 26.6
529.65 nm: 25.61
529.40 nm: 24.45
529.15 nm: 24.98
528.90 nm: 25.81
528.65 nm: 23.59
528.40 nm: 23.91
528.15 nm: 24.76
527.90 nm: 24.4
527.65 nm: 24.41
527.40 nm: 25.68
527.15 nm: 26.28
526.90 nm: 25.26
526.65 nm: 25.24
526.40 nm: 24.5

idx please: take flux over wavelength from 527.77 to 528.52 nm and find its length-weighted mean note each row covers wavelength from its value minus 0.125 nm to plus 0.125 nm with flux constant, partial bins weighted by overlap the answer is 24.4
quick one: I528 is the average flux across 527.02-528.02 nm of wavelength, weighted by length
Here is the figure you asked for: 25.2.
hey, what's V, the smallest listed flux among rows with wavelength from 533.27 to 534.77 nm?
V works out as 22.77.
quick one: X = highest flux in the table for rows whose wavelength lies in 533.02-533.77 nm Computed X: 26.3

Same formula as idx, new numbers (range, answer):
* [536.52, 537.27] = 26.9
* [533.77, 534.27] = 25.3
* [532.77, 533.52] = 25.7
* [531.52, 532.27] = 25.1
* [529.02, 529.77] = 25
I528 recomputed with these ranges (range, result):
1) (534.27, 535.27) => 26.8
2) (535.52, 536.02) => 43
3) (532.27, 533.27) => 26.9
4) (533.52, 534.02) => 24.4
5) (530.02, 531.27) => 26.7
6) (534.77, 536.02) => 33.8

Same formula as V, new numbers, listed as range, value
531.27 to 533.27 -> 24.77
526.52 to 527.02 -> 25.24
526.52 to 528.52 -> 23.91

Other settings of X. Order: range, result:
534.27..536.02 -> 46.12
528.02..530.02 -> 26.6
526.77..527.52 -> 26.28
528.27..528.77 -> 23.91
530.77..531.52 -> 26.31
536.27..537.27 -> 27.42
